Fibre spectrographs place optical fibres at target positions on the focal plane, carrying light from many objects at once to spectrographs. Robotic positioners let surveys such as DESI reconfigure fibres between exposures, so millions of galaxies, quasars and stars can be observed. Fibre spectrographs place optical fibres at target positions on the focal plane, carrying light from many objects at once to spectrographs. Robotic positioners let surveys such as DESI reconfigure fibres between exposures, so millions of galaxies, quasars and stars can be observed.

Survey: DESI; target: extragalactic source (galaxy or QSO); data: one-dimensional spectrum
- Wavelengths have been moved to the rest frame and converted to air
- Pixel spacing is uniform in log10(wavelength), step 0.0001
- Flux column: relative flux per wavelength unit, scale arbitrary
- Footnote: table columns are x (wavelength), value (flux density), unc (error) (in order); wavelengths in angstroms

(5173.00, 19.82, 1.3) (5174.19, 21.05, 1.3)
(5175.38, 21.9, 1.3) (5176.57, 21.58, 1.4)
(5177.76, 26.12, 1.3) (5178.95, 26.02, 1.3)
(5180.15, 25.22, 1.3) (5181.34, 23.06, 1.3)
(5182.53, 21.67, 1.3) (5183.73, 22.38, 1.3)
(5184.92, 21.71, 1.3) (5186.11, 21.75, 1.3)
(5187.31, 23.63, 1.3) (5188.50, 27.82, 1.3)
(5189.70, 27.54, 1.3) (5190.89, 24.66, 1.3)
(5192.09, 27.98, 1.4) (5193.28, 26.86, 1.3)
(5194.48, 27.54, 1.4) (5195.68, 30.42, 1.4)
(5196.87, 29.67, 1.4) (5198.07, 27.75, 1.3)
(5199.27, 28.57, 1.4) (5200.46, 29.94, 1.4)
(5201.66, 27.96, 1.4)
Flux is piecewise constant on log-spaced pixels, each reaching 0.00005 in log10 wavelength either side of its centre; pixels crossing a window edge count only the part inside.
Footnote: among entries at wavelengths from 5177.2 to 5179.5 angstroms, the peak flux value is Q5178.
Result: 26.12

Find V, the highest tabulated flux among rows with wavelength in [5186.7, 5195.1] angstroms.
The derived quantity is 27.98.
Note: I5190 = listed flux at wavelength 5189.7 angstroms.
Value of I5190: 27.54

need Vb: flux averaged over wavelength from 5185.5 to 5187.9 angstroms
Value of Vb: 22.7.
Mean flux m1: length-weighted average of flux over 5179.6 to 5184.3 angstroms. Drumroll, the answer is 23.1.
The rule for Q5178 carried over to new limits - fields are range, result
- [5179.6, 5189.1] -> 27.82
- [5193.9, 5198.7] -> 30.42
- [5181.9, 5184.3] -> 22.38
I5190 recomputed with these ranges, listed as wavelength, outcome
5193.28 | 26.86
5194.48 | 27.54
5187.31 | 23.63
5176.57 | 21.58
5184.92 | 21.71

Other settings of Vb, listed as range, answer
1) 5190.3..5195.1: 26.7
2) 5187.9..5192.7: 27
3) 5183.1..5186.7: 22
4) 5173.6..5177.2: 21.6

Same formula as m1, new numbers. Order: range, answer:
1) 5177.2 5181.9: 25.1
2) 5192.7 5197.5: 28.6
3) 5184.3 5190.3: 24.5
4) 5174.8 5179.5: 23.9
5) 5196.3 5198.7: 28.6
